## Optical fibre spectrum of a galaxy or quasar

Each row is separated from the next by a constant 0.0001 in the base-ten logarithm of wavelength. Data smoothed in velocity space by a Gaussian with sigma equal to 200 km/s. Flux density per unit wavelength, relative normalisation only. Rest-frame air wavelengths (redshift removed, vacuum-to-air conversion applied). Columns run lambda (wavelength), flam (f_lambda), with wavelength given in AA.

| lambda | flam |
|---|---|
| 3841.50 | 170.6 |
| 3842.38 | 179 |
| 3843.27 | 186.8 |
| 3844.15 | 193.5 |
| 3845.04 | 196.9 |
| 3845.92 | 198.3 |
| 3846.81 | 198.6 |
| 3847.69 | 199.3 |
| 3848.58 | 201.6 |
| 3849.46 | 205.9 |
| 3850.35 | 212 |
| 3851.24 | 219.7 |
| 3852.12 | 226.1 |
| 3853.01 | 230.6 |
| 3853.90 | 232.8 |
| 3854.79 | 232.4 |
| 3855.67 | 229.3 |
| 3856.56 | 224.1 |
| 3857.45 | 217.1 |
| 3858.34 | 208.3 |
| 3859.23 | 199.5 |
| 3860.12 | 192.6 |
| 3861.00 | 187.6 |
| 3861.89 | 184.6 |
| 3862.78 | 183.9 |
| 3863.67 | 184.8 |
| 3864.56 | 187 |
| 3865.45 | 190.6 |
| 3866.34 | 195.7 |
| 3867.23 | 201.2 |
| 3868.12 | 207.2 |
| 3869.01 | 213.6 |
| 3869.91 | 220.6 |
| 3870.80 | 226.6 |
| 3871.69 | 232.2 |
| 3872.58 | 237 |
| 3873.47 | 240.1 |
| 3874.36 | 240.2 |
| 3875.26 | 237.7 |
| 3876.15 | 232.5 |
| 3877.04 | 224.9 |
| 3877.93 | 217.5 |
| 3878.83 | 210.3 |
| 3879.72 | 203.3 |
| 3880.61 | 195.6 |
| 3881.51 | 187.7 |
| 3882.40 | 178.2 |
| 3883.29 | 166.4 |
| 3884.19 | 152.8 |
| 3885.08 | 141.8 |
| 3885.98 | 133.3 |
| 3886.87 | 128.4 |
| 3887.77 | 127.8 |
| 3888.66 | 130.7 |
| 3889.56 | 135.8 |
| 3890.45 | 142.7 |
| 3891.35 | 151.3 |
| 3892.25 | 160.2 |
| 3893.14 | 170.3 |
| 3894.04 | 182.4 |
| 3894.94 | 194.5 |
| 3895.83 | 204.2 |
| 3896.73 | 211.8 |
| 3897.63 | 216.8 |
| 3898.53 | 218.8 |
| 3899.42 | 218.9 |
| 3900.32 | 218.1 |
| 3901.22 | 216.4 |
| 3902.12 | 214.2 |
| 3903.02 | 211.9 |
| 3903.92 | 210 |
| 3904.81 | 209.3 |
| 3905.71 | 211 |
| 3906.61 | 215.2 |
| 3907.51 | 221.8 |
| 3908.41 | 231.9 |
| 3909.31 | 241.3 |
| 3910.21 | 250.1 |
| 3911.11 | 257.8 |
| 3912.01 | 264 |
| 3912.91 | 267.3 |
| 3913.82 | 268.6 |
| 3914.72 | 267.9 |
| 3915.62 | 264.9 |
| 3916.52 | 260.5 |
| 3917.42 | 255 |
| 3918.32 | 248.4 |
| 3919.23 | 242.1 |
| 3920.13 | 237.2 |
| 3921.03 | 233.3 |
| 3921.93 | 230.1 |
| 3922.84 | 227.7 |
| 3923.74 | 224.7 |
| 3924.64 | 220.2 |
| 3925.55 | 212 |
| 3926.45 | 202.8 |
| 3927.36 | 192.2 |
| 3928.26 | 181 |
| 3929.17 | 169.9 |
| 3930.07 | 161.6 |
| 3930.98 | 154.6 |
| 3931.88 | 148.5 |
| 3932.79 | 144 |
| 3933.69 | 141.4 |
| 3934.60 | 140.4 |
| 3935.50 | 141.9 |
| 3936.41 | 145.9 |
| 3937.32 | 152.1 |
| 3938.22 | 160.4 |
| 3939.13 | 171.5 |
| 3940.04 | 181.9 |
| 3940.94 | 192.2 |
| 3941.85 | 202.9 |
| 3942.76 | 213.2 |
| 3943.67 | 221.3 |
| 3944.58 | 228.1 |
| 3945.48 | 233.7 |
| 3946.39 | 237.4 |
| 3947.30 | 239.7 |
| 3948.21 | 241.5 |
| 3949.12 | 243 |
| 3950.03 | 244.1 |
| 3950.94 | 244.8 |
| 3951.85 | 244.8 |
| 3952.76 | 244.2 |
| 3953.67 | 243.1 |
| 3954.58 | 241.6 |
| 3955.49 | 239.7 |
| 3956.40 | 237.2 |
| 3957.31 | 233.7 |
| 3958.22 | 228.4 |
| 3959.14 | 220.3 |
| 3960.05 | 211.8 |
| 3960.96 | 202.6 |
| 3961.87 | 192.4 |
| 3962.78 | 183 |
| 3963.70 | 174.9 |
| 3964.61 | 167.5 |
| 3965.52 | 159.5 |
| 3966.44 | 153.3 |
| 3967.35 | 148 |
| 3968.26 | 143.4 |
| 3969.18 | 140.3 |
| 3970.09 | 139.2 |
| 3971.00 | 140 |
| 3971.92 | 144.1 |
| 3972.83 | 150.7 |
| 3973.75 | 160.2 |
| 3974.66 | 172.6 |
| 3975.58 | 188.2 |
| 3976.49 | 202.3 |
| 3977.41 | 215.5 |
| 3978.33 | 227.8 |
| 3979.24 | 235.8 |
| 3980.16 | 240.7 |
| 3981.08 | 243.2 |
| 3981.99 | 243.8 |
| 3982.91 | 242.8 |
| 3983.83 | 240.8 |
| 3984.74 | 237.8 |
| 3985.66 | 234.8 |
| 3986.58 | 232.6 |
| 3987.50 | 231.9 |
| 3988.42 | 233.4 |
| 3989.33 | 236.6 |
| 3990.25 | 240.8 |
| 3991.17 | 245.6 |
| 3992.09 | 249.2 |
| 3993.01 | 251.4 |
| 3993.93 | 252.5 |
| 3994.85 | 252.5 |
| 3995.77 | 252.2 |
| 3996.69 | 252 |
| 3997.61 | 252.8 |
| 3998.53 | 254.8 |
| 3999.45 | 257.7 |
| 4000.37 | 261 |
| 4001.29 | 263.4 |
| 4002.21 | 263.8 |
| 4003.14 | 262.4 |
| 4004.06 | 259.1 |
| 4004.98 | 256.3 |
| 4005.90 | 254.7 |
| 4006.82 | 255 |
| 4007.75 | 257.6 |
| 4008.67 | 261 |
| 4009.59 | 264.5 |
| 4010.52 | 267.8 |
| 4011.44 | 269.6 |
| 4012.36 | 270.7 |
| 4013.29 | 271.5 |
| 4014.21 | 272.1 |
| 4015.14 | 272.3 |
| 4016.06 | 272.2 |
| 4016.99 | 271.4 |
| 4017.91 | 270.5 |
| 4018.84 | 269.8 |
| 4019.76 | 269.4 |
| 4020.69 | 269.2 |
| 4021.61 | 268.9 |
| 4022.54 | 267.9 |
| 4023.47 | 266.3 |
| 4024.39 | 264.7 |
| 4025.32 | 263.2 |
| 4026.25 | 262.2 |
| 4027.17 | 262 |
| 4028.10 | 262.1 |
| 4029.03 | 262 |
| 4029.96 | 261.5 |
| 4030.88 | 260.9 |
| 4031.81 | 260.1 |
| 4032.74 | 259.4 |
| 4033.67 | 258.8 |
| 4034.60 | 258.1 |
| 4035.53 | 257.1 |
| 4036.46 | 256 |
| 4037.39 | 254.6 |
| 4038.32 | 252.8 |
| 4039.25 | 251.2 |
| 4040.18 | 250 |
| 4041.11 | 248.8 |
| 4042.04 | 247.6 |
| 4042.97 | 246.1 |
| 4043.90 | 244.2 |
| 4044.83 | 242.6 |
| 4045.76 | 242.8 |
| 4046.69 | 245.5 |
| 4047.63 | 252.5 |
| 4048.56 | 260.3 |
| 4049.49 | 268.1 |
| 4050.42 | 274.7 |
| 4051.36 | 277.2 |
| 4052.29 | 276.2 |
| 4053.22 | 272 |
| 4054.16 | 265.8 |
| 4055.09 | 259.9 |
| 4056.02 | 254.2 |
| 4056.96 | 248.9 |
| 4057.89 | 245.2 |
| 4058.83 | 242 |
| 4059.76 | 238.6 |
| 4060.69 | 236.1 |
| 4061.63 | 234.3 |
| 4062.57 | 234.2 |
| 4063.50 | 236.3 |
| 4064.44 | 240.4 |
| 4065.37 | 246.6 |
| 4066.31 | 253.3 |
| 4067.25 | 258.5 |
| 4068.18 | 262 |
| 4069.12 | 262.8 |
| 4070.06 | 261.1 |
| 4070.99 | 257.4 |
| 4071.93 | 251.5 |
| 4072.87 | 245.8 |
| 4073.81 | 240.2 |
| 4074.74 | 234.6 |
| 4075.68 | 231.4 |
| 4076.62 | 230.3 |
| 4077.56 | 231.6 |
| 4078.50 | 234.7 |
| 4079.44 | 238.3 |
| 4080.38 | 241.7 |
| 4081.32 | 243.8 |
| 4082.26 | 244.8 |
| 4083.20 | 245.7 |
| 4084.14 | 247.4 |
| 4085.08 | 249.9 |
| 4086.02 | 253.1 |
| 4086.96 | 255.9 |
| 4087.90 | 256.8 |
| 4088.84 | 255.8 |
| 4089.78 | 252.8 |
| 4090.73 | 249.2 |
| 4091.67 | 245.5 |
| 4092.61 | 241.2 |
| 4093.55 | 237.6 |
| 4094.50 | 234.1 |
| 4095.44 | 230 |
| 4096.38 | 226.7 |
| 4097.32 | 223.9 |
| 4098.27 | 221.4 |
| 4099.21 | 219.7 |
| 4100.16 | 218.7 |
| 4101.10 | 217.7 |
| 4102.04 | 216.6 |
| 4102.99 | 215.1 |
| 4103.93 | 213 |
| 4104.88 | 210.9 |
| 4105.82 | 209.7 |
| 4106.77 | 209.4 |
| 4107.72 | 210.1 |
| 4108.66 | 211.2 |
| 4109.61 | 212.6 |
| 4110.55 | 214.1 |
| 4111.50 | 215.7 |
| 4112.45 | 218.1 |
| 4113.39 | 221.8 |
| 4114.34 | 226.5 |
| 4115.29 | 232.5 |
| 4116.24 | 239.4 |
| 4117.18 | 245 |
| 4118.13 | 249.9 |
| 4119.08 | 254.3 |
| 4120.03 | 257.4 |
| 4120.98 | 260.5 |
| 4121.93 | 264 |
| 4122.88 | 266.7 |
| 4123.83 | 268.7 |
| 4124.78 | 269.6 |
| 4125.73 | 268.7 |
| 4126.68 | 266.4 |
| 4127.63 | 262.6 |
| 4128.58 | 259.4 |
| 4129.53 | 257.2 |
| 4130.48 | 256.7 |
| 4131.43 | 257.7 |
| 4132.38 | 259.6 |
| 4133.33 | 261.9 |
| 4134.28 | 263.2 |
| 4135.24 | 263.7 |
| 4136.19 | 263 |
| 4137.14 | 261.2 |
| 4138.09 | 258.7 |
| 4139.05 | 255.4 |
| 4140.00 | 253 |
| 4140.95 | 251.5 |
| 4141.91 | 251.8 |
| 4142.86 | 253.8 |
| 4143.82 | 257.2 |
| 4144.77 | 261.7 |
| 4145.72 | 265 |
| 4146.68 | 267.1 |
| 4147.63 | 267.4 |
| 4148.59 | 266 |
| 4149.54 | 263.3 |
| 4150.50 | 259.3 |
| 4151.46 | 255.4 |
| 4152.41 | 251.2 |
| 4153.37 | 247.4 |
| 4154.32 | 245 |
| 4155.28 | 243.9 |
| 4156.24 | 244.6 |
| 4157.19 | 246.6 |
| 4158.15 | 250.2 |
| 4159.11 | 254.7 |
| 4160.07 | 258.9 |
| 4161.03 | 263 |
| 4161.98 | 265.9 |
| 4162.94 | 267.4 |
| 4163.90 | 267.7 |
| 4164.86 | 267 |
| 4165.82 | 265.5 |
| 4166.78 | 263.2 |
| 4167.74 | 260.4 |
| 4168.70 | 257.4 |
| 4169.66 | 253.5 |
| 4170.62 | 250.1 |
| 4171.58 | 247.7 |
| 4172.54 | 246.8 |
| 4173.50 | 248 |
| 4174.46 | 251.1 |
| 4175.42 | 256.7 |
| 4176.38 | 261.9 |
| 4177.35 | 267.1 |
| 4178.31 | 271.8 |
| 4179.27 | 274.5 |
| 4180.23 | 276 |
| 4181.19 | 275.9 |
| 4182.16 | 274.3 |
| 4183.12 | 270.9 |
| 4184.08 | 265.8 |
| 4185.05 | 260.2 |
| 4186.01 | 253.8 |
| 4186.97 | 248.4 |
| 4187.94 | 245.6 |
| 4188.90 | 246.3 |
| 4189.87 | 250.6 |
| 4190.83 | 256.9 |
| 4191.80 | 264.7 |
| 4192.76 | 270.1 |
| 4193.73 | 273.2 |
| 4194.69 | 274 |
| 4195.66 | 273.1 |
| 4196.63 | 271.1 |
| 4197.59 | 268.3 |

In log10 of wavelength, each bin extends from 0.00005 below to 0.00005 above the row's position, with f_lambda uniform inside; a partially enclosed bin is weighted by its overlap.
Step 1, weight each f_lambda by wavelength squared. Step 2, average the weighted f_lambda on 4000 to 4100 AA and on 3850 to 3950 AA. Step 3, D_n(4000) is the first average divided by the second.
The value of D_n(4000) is 1.3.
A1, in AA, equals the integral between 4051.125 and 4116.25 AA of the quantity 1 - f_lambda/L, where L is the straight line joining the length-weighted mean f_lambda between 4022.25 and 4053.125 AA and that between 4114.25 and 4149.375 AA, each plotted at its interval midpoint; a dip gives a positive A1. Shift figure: 5.1 AA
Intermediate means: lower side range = 258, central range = 238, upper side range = 258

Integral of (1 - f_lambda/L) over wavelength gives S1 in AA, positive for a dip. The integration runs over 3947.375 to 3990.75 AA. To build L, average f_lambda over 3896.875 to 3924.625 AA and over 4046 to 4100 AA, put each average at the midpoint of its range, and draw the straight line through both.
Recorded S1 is 5.42 AA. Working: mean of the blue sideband 235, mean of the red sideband 247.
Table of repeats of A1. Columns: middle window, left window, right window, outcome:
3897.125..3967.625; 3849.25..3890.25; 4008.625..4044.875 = 3.49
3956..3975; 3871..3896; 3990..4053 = 4.36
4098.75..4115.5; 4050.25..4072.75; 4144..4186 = 2.62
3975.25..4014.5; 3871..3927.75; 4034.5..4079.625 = -2.24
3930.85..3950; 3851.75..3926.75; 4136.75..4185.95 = 2.64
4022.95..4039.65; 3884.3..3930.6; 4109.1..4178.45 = -1.98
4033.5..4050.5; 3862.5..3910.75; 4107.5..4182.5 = -1.51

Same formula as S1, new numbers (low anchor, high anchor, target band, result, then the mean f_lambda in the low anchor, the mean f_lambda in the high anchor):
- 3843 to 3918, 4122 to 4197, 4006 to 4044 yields -4.43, 207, 260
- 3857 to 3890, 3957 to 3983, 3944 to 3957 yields -3.44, 193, 189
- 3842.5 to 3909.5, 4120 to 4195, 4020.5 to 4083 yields -4.06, 200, 260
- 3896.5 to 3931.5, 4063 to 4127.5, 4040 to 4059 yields -1.61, 225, 239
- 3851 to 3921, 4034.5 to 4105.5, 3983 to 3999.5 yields -1.08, 209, 245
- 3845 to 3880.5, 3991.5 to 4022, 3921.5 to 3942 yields 5.04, 212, 262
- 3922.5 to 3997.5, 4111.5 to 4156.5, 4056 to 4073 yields -0.91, 205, 255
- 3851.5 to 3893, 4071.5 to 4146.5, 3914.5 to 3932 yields -1.02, 195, 243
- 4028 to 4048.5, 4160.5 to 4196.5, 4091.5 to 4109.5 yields 2.52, 253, 262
